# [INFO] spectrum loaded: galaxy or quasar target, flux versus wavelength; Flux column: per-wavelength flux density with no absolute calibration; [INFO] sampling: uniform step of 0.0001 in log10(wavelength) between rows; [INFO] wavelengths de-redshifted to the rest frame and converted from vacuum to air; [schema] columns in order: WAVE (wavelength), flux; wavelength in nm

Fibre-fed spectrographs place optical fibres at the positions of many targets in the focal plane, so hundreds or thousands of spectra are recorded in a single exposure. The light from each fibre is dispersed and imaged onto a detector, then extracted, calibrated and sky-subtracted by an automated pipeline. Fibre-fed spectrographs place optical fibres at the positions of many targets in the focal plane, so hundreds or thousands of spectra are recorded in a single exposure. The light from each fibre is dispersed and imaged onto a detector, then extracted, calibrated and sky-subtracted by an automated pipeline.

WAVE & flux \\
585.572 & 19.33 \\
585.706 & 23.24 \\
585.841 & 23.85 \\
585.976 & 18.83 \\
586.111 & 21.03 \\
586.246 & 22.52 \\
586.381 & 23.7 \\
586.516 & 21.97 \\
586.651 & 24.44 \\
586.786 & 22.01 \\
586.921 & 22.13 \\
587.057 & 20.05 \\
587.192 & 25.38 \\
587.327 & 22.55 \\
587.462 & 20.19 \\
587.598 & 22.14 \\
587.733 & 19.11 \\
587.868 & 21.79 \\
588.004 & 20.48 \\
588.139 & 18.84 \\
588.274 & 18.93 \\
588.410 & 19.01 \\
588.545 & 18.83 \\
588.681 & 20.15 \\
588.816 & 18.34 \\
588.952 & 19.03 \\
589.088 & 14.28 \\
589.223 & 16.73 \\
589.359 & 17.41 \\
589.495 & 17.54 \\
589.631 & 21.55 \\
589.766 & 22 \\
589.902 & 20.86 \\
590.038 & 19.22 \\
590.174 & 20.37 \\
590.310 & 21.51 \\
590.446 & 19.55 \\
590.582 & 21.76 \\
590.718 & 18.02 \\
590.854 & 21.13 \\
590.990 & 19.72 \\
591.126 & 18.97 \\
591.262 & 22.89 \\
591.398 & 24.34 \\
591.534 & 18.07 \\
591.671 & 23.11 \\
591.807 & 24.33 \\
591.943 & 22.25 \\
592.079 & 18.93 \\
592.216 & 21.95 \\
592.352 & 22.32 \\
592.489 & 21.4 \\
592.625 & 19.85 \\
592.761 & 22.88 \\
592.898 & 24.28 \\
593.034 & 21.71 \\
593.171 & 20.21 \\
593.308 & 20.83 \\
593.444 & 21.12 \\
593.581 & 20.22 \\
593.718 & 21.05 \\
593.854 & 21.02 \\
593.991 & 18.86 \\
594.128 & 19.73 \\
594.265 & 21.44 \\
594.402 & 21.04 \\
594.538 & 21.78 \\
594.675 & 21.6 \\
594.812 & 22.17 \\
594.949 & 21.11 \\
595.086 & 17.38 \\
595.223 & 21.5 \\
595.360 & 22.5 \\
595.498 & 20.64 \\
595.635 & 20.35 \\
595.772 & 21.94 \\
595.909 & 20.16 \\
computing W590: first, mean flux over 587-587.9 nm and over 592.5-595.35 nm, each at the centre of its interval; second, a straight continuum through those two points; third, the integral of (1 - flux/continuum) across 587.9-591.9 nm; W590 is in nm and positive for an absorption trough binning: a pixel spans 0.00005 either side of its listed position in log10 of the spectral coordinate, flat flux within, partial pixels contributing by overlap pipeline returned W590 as 0.27 nm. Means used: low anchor 21.6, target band 19.9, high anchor 21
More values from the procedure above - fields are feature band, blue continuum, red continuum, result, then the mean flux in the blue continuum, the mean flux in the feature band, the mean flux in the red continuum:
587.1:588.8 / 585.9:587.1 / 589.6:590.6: 0.07 nm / 21.9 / 20.5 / 20.8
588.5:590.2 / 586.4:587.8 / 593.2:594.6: 0.21 nm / 22.1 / 18.9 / 20.7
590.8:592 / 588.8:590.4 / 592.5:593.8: -0.08 nm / 19.1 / 21.7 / 21.4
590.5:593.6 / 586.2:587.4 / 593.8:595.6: 0.02 nm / 22.7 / 21.3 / 20.8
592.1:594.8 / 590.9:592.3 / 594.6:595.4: 0.00 nm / 21.5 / 21.2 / 21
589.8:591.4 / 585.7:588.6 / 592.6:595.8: 0.05 nm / 21.4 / 20.6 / 21.1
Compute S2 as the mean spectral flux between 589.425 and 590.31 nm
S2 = 20.3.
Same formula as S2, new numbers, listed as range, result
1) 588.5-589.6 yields 17.9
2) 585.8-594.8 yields 20.8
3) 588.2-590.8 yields 19.2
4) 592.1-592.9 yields 21.7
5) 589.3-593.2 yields 21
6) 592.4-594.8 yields 21.2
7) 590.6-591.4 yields 20.6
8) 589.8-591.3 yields 20.3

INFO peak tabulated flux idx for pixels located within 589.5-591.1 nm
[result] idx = 22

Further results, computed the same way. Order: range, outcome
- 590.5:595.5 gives 24.34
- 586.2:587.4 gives 25.38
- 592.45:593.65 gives 24.28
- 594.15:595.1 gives 22.17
